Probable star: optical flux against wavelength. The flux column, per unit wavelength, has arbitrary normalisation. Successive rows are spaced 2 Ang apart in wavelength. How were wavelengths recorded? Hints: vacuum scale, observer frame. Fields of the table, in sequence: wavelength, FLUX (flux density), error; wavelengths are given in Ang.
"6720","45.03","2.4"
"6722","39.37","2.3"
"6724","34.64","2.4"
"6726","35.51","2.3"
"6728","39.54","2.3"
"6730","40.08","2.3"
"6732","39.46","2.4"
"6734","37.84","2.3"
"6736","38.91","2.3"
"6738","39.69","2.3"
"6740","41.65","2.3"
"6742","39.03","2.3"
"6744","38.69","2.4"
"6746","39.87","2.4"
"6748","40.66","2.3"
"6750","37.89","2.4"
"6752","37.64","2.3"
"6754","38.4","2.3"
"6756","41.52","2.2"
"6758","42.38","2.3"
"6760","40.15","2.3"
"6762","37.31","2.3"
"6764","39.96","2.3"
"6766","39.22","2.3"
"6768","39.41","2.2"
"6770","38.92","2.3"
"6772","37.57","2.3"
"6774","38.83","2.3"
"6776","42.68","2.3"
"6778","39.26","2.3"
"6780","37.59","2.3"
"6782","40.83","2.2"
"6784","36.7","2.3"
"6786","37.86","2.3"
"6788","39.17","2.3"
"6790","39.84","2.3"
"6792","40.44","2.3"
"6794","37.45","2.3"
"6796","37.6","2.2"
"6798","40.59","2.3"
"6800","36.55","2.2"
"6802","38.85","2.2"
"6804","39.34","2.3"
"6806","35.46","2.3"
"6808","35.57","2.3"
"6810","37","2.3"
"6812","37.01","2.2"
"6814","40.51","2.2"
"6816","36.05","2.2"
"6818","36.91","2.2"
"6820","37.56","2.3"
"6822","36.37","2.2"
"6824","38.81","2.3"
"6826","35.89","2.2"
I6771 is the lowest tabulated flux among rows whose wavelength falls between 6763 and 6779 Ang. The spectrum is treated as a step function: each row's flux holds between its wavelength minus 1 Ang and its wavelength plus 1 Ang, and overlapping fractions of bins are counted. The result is 37.57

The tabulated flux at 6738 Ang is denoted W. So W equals 39.69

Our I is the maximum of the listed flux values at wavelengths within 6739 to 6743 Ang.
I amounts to 41.65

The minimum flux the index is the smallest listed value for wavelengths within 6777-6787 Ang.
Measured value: 36.7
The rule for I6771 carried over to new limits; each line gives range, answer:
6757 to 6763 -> 37.31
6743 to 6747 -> 38.69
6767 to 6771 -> 38.92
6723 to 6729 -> 34.64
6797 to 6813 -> 35.46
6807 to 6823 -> 35.57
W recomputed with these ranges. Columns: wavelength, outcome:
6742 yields 39.03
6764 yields 39.96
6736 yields 38.91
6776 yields 42.68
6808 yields 35.57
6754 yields 38.4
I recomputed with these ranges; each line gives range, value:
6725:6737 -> 40.08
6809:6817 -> 40.51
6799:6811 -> 39.34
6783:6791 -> 39.84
